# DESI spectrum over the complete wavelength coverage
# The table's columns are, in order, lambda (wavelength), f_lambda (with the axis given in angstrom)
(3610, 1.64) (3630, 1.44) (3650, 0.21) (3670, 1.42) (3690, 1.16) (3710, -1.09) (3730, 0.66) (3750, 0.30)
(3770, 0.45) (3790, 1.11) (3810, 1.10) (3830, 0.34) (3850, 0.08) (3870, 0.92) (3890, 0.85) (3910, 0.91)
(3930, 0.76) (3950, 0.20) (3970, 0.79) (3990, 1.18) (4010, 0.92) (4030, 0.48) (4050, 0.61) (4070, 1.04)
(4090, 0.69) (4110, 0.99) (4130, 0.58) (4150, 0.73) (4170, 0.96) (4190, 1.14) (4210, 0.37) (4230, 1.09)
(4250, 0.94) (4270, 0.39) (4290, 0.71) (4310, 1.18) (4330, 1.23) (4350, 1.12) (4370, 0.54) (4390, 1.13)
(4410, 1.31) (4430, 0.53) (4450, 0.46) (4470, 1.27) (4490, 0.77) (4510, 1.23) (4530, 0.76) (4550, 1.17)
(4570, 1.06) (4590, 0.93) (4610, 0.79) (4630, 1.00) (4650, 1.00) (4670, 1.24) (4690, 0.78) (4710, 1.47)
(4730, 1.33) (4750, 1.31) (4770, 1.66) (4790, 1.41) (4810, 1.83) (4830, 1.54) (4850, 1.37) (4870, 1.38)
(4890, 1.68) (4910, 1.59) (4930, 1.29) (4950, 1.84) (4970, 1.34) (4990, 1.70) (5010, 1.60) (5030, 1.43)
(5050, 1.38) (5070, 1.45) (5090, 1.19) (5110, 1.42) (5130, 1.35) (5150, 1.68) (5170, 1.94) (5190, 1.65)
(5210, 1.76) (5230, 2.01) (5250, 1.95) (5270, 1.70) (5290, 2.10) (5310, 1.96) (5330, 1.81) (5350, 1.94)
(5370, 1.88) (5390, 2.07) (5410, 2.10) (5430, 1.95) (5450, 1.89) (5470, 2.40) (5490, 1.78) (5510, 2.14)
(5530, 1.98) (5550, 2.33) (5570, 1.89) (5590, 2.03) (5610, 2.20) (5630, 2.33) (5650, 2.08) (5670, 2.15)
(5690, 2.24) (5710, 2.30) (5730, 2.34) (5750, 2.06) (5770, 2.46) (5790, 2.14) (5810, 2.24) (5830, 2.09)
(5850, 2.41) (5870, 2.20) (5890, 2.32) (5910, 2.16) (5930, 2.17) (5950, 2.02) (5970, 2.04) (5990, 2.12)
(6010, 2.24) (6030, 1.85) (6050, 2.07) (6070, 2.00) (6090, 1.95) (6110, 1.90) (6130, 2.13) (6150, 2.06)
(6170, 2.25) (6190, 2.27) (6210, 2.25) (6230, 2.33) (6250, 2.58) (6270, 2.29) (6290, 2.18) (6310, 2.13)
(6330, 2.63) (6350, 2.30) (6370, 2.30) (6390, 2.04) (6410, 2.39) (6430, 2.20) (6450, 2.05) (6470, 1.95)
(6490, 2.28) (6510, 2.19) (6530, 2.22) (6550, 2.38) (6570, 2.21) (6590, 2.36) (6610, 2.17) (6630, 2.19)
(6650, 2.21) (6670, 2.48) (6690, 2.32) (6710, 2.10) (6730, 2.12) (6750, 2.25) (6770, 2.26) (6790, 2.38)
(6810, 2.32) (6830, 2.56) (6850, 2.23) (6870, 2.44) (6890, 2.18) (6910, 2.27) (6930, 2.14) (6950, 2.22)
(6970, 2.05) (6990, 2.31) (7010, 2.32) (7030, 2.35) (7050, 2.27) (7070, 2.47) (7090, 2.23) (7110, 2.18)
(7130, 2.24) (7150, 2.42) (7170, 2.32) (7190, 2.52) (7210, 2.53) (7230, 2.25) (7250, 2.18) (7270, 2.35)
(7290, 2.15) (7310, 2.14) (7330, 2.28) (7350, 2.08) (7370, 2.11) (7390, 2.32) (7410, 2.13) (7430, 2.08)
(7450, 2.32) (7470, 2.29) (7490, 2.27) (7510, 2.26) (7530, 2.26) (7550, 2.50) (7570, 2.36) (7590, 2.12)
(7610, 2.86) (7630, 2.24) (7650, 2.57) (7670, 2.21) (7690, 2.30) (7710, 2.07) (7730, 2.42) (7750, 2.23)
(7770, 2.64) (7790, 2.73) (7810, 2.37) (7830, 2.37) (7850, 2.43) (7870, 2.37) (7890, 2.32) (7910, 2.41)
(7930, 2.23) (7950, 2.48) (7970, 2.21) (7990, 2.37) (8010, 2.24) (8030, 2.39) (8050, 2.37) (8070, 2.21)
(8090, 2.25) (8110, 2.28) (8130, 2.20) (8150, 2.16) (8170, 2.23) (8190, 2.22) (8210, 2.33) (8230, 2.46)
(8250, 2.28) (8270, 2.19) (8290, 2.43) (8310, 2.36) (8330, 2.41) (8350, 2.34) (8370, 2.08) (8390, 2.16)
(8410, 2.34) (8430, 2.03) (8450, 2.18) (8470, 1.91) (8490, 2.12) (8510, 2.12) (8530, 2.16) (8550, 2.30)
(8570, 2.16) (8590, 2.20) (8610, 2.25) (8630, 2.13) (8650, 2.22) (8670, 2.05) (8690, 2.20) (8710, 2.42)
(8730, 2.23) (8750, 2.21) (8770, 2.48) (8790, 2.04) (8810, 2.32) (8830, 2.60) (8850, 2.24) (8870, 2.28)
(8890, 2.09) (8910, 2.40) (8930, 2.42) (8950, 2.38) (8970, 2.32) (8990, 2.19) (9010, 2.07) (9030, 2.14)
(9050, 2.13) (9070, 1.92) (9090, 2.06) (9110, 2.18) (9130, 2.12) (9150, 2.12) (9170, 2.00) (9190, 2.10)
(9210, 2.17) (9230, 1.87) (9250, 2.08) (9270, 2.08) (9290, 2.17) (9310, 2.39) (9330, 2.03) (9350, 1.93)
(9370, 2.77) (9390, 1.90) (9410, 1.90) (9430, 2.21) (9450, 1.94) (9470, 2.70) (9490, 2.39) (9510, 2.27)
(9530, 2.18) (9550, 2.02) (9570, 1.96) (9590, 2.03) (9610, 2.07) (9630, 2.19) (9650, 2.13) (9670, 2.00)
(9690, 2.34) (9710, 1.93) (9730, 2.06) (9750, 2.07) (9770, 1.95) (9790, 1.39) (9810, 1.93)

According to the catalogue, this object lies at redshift 0.182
